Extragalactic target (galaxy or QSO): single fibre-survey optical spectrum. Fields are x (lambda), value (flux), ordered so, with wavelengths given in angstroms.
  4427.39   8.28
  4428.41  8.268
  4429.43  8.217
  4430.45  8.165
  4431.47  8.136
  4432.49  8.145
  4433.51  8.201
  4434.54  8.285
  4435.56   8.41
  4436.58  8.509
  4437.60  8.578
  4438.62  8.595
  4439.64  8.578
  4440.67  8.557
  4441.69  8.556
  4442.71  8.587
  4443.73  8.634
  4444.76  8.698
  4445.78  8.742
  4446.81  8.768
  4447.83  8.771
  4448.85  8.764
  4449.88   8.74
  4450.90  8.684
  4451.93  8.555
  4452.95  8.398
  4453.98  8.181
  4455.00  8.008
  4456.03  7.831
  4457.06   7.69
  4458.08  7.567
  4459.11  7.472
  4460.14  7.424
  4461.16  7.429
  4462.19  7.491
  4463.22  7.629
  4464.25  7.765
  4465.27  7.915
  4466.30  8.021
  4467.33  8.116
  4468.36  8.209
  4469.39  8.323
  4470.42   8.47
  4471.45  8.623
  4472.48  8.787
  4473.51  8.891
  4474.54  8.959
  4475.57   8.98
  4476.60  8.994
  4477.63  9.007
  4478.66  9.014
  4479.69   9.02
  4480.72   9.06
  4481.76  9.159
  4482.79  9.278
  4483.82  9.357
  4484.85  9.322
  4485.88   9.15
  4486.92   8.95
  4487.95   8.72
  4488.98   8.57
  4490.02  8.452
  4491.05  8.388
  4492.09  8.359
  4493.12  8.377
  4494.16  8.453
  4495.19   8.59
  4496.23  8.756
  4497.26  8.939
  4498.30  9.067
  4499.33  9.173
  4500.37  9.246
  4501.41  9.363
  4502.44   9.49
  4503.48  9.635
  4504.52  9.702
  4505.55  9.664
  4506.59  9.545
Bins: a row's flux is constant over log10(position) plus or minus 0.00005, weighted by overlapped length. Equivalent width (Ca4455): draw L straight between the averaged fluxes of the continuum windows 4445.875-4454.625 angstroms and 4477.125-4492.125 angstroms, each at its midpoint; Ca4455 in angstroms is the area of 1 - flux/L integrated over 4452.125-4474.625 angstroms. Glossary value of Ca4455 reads 1.8 angstroms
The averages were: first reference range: 8.61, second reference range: 8.94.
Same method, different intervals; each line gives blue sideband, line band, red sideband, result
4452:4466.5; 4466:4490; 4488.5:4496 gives -1.9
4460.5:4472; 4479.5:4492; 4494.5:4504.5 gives -0.4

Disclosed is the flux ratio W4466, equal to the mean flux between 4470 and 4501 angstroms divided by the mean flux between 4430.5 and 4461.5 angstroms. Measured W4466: 1.1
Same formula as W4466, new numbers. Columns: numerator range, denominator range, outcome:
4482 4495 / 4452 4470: 1.12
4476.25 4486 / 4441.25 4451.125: 1.05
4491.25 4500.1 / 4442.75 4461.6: 1.06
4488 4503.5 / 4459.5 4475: 1.09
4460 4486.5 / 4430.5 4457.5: 1.02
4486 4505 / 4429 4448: 1.05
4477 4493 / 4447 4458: 1.07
